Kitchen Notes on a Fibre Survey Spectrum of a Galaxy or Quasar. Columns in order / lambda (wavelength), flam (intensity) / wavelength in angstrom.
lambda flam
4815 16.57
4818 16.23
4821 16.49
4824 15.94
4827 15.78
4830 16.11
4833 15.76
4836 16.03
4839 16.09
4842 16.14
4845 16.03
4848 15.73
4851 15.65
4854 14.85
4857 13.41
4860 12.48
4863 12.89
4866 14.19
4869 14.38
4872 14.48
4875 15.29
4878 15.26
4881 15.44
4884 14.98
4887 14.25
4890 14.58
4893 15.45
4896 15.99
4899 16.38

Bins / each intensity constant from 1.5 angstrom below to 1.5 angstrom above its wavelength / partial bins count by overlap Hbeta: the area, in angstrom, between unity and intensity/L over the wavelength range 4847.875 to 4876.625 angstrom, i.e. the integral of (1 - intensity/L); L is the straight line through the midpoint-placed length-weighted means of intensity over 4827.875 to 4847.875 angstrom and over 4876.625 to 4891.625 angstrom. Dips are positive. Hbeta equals 2.1 angstrom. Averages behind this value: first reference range 16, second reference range 14.9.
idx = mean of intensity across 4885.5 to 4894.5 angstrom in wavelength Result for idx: 14.8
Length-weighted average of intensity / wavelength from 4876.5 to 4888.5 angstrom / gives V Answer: 15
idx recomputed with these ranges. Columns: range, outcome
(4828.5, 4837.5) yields 16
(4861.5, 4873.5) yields 14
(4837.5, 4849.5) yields 16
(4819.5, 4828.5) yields 16.1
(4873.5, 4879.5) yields 15.3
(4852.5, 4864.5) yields 13.4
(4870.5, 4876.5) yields 14.9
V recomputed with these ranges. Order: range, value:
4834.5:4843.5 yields 16.1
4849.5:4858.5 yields 14.6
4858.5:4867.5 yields 13.2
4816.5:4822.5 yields 16.4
